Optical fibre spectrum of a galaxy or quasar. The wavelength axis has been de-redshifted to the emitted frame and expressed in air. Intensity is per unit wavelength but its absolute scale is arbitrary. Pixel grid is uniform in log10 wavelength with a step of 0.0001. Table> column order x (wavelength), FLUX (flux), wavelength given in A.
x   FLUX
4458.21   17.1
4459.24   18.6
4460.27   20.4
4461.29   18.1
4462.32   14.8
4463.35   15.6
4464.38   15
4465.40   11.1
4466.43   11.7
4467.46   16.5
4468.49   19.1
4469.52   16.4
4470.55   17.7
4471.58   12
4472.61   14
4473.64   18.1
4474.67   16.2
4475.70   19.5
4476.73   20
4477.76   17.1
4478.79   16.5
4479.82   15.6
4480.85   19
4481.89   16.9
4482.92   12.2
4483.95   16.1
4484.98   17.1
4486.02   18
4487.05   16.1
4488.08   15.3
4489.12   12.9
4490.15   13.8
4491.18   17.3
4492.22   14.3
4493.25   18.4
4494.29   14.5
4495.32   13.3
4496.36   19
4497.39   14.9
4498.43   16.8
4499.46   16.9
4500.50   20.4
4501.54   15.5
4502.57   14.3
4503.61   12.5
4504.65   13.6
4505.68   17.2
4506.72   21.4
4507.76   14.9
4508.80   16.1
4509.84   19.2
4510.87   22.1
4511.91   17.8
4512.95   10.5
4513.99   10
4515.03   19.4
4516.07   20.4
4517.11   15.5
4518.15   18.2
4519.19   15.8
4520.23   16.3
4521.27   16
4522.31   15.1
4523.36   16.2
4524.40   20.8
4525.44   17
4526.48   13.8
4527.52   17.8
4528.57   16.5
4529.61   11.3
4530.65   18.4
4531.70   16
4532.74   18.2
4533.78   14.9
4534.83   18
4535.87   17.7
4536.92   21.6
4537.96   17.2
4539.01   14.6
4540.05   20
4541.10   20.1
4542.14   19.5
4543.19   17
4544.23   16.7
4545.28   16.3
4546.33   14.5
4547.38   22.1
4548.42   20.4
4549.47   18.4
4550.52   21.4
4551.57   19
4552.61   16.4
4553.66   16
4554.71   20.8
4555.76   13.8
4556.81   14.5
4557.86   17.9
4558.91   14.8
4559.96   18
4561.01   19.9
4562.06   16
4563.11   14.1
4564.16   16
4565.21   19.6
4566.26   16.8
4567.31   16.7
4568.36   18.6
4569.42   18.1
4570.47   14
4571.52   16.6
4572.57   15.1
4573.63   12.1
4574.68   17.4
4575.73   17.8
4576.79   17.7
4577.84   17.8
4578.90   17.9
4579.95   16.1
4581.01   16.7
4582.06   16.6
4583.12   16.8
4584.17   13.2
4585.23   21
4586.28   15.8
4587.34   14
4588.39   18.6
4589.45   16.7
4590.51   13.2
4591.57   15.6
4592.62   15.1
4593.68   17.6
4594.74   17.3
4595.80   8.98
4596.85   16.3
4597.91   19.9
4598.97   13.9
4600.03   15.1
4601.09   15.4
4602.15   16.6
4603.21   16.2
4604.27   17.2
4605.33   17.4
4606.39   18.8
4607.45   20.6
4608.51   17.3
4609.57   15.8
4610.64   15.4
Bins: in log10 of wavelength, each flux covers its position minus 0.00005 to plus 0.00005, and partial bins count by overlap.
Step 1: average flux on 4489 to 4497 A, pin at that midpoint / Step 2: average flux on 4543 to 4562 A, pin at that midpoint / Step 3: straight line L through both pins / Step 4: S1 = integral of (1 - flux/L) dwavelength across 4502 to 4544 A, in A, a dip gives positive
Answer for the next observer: -0.52 A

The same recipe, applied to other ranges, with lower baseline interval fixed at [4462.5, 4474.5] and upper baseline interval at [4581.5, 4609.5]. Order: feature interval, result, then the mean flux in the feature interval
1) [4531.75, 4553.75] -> -3.07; 18.1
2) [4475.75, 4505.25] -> -1.27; 16.1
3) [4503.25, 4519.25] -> -1.03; 16.6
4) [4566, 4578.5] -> -0.33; 16.6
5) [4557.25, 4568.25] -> -0.66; 17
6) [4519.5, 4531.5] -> -0.42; 16.3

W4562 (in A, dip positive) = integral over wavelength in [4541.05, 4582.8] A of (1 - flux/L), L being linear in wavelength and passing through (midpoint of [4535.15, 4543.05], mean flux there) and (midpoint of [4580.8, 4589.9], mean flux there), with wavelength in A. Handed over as 1.0 A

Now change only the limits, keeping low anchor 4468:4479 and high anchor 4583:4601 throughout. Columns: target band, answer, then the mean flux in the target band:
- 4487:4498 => 0.9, 15.4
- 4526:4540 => -0.3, 16.7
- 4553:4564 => -0.3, 16.6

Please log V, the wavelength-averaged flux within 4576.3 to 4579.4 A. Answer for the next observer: 17.8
